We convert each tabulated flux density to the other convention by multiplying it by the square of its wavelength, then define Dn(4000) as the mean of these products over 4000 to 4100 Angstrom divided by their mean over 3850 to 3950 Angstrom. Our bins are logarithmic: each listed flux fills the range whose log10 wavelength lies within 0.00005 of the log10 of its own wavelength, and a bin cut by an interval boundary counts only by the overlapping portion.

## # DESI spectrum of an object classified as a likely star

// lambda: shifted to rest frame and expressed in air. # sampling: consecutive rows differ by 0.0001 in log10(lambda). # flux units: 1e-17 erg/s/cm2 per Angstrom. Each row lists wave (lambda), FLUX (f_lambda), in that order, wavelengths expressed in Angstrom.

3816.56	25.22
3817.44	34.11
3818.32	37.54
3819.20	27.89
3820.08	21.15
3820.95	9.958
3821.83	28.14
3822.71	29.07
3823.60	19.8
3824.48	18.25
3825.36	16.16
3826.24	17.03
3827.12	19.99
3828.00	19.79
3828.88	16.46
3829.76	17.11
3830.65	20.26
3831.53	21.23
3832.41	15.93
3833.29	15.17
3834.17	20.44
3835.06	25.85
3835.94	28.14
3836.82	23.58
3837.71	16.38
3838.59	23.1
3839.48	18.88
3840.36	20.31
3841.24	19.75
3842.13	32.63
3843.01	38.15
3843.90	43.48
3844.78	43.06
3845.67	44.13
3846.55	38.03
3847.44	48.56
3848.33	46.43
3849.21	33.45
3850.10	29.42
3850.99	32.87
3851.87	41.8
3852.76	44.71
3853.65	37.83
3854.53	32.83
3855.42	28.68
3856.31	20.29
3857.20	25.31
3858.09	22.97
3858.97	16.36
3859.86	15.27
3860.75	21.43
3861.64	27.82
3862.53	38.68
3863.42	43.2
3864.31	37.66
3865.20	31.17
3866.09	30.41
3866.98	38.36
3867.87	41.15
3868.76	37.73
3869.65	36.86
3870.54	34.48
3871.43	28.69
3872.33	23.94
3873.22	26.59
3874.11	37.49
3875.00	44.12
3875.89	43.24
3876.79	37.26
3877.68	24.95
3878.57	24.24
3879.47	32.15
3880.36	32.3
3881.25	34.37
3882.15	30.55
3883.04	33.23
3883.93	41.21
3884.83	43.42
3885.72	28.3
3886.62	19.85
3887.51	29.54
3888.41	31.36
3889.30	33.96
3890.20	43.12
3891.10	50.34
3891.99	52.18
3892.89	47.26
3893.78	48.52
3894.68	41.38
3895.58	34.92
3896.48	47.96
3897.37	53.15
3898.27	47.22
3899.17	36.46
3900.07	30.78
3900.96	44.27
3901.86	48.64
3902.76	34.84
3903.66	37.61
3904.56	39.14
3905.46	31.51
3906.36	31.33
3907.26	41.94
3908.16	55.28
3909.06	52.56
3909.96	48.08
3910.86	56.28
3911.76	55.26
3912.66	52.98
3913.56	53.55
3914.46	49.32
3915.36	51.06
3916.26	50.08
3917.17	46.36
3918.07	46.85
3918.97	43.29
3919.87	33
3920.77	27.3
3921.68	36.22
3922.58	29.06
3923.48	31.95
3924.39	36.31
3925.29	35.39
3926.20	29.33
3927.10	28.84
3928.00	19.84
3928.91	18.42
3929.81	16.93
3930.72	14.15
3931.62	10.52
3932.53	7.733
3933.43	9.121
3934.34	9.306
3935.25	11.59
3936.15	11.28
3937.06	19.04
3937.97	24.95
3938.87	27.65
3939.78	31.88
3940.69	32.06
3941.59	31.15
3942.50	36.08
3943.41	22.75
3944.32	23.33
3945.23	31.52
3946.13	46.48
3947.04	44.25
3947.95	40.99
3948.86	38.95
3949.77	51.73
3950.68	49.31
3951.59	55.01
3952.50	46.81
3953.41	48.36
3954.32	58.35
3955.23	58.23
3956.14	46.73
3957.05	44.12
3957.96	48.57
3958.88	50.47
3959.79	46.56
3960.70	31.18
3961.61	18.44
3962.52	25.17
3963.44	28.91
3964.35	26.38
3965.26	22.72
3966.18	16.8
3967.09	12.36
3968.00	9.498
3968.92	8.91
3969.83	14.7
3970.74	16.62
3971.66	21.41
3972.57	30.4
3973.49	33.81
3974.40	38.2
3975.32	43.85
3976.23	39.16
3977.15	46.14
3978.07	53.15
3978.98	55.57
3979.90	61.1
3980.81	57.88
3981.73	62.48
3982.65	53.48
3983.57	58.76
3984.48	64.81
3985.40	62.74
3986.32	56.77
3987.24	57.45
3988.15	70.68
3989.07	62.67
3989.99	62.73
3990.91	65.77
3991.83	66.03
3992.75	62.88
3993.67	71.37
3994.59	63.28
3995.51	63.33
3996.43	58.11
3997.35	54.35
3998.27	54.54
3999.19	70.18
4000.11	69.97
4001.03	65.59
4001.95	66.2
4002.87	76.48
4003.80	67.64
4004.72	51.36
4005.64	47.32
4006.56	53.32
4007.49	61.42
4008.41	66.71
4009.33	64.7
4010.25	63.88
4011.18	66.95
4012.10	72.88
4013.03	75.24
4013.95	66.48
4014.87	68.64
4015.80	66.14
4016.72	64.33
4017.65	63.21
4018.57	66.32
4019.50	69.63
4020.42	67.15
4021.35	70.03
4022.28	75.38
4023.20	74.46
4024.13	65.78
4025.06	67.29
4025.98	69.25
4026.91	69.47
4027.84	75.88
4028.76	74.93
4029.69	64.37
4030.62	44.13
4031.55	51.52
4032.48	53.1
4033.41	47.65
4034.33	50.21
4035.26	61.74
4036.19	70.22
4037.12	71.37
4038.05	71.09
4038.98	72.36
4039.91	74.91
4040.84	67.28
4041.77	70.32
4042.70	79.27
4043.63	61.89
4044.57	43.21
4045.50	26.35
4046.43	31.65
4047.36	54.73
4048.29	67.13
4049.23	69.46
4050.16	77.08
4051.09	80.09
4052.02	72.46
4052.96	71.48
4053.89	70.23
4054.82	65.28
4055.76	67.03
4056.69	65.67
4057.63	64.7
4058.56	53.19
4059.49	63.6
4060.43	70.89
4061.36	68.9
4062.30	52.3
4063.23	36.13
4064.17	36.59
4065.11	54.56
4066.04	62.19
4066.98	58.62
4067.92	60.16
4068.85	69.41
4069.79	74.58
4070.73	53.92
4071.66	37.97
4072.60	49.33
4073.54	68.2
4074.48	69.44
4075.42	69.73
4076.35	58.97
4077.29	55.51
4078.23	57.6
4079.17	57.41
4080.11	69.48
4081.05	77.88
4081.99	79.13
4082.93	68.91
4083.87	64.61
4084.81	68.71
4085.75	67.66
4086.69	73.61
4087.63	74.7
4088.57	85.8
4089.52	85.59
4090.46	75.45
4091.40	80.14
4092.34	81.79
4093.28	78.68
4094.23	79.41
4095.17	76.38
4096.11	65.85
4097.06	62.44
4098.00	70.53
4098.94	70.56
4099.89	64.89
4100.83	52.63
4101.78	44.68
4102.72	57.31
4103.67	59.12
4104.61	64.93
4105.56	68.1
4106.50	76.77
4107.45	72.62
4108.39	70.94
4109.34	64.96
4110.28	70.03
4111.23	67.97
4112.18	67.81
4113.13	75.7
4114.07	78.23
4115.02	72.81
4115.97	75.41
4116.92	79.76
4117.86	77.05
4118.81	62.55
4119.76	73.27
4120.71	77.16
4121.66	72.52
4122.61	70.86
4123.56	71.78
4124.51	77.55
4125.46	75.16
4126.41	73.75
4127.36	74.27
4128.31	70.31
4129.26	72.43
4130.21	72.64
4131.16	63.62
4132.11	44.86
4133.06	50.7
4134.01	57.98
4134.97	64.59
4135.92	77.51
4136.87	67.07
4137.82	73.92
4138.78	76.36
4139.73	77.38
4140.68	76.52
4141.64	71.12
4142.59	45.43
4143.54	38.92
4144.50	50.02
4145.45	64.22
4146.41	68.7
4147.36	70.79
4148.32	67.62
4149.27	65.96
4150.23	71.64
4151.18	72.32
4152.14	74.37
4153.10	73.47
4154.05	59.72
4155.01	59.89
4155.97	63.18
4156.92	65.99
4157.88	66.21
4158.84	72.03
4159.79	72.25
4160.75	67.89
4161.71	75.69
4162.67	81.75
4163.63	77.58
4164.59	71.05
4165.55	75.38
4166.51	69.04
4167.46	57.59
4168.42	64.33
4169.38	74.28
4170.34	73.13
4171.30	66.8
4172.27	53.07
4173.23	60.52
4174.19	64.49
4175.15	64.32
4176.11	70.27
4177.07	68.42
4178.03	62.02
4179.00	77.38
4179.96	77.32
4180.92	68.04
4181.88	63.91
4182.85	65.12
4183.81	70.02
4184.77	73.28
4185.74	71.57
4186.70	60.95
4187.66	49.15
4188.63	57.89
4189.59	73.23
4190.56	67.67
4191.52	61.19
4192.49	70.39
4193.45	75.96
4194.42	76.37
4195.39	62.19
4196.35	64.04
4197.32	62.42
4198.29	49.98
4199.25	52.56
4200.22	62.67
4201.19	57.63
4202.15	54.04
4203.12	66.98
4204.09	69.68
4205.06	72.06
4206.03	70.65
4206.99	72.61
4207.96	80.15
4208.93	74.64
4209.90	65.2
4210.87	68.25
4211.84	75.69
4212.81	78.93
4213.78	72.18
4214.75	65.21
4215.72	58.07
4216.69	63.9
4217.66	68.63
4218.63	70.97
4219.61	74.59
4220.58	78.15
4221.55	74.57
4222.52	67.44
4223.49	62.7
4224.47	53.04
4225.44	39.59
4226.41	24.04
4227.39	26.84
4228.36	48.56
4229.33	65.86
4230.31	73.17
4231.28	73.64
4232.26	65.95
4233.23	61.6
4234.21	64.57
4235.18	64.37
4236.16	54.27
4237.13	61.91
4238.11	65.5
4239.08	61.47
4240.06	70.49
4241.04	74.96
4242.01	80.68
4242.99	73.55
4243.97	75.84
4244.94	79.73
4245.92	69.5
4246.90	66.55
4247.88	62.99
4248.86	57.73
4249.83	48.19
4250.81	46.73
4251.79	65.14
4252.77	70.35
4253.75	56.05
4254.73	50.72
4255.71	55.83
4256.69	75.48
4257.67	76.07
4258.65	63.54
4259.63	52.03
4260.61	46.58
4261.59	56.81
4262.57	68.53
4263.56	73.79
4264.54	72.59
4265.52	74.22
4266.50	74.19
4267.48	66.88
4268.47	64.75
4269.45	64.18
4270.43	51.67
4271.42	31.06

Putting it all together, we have 2.04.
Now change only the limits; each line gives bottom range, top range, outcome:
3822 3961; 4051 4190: 2.21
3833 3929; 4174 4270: 2.15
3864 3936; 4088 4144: 2.16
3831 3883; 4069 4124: 2.50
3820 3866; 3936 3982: 1.40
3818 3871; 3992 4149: 2.60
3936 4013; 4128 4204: 1.54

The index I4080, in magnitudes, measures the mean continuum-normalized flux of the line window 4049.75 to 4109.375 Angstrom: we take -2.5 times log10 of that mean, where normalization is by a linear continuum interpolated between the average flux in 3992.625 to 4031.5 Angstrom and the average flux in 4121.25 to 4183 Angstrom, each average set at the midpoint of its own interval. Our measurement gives 0.01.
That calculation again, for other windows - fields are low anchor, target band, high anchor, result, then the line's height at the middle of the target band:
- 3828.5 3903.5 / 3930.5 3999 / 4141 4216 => 0.10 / 43.8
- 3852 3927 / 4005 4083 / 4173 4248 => -0.24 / 51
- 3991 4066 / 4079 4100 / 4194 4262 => -0.15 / 63.6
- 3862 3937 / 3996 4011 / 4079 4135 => -0.17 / 52.9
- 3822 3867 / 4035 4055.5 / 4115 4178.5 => -0.19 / 54.7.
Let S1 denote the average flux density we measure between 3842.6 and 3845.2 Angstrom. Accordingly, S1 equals 41.6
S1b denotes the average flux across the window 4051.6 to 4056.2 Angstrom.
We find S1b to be 69.2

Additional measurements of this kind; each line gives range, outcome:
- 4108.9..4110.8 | 67.7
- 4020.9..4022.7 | 72.5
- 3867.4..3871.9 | 35.7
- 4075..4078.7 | 60.4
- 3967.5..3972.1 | 14.2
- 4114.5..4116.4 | 74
